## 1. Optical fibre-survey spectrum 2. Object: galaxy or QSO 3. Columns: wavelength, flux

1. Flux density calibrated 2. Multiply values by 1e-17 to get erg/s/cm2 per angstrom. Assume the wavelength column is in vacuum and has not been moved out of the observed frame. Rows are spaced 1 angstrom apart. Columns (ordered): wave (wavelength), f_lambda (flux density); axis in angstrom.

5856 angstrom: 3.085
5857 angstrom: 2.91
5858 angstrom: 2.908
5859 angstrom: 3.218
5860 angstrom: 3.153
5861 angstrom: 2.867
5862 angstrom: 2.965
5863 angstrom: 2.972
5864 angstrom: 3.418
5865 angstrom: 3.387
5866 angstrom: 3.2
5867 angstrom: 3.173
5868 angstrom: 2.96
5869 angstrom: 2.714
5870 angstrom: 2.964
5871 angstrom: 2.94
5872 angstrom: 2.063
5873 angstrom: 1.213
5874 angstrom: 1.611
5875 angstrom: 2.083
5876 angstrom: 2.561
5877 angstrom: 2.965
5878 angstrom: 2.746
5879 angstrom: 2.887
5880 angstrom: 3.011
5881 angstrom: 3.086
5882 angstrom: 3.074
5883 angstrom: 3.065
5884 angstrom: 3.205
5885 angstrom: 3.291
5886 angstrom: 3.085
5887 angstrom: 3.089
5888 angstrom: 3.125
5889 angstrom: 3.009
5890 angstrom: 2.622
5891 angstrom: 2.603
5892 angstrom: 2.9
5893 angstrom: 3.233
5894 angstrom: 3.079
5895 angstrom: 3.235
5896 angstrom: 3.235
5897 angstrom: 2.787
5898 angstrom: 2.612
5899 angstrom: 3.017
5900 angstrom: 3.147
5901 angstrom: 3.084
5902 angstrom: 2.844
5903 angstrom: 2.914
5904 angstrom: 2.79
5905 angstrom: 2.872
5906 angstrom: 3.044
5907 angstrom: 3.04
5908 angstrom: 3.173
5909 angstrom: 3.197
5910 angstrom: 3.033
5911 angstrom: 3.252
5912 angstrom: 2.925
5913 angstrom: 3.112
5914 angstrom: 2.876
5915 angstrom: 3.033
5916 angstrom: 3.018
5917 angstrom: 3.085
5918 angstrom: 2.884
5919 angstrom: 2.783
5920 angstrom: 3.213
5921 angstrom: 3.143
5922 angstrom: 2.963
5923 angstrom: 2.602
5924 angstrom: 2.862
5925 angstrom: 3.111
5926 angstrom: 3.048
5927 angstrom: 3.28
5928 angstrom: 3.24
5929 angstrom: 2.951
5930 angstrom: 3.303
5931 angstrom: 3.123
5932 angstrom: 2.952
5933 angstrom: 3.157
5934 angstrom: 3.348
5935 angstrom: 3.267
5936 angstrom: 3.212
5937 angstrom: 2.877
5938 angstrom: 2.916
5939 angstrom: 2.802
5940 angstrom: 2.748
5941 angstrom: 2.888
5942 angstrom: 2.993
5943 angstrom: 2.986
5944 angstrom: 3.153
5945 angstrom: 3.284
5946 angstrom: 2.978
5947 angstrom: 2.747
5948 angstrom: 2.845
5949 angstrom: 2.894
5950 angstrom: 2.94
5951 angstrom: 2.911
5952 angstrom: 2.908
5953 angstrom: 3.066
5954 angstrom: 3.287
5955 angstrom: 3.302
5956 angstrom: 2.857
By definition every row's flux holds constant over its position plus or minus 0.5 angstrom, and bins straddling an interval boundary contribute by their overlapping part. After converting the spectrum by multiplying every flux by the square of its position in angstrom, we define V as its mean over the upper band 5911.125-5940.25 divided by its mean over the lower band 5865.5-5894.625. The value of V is 1.1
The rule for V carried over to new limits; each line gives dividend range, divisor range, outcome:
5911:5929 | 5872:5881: 1.27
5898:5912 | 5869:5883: 1.18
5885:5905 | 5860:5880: 1.10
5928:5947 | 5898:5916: 1.02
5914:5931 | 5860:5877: 1.14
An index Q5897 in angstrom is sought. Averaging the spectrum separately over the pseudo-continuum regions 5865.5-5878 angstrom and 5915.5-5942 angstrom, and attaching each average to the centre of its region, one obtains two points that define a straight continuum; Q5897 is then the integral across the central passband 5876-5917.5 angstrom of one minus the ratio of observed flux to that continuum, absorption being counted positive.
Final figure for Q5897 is -3.76 angstrom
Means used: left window 2.55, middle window 3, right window 3.03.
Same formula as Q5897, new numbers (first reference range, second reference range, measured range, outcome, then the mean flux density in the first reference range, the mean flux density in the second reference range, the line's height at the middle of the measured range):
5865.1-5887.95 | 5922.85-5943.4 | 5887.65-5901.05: -0.5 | 2.79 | 3.04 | 2.87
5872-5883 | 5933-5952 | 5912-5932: -1.3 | 2.53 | 2.99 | 2.84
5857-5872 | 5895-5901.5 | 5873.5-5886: 0.8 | 3.02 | 3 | 3.01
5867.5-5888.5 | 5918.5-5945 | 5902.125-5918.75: -0.5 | 2.75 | 3.04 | 2.92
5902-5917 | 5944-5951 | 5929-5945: -0.4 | 3.02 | 2.96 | 2.98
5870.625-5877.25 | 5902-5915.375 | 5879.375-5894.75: -3.5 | 2.16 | 3.01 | 2.48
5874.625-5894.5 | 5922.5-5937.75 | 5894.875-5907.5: 0.1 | 2.94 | 3.09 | 2.99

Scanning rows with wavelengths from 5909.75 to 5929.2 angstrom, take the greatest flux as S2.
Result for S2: 3.28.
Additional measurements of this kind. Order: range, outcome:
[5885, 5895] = 3.291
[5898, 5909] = 3.197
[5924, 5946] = 3.348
